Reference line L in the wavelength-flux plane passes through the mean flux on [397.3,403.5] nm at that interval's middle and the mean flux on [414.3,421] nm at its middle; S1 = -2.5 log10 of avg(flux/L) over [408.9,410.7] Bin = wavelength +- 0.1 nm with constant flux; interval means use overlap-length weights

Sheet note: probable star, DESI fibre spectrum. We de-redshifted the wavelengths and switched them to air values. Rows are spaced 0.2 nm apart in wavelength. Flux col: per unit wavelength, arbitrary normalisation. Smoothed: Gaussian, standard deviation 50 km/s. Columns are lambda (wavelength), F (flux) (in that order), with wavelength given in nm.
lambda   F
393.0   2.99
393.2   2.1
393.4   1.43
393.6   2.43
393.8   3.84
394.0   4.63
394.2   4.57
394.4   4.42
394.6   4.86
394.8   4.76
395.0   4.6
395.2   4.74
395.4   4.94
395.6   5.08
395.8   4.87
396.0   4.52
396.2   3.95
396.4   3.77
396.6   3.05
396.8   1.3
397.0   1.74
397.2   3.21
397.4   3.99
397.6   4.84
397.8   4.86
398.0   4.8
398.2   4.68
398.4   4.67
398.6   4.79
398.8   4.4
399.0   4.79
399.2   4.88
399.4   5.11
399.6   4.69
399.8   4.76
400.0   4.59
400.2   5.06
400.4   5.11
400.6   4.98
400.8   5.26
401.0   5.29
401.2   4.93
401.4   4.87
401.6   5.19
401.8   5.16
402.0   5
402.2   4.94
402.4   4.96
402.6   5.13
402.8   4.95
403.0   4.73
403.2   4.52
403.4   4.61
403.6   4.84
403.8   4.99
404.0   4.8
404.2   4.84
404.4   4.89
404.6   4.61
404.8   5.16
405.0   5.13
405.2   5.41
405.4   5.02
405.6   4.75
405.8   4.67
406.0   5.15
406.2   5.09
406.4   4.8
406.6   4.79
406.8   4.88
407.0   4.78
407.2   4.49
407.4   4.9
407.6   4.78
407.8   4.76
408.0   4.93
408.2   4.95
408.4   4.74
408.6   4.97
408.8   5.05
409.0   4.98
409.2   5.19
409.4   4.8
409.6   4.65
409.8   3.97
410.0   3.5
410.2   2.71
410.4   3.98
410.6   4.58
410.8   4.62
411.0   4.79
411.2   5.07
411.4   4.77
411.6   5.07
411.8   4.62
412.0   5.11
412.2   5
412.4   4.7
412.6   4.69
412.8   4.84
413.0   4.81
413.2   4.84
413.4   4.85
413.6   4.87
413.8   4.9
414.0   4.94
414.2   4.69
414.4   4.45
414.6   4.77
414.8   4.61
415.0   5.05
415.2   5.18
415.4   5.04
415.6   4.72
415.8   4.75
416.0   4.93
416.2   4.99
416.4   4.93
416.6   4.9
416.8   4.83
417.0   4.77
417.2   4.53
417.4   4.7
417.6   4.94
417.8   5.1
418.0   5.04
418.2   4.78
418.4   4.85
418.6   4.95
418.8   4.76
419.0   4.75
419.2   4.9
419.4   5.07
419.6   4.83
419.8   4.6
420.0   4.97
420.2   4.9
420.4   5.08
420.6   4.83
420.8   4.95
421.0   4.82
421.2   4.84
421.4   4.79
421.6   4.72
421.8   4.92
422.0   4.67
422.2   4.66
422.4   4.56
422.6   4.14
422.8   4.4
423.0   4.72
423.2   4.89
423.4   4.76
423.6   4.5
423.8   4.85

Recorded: 0.14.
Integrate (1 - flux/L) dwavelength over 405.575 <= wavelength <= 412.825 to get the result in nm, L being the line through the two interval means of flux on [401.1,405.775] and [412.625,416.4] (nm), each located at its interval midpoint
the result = 0.27 nm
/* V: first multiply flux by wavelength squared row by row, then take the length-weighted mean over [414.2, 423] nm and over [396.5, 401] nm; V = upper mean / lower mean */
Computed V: 1.21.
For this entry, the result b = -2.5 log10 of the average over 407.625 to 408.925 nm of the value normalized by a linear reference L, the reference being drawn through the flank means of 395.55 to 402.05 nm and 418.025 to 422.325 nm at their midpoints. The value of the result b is -0.058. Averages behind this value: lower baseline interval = 4.48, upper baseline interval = 4.84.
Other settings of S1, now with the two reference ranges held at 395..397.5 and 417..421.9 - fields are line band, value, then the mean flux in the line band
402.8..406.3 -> -0.17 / 4.9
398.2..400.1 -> -0.20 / 4.74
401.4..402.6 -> -0.24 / 5.04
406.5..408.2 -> -0.12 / 4.8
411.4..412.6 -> -0.08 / 4.87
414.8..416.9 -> -0.05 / 4.92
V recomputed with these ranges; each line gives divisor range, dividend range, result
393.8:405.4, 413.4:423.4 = 1.14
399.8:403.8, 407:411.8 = 0.97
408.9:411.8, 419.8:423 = 1.12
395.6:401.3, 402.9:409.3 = 1.15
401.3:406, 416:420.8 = 1.06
